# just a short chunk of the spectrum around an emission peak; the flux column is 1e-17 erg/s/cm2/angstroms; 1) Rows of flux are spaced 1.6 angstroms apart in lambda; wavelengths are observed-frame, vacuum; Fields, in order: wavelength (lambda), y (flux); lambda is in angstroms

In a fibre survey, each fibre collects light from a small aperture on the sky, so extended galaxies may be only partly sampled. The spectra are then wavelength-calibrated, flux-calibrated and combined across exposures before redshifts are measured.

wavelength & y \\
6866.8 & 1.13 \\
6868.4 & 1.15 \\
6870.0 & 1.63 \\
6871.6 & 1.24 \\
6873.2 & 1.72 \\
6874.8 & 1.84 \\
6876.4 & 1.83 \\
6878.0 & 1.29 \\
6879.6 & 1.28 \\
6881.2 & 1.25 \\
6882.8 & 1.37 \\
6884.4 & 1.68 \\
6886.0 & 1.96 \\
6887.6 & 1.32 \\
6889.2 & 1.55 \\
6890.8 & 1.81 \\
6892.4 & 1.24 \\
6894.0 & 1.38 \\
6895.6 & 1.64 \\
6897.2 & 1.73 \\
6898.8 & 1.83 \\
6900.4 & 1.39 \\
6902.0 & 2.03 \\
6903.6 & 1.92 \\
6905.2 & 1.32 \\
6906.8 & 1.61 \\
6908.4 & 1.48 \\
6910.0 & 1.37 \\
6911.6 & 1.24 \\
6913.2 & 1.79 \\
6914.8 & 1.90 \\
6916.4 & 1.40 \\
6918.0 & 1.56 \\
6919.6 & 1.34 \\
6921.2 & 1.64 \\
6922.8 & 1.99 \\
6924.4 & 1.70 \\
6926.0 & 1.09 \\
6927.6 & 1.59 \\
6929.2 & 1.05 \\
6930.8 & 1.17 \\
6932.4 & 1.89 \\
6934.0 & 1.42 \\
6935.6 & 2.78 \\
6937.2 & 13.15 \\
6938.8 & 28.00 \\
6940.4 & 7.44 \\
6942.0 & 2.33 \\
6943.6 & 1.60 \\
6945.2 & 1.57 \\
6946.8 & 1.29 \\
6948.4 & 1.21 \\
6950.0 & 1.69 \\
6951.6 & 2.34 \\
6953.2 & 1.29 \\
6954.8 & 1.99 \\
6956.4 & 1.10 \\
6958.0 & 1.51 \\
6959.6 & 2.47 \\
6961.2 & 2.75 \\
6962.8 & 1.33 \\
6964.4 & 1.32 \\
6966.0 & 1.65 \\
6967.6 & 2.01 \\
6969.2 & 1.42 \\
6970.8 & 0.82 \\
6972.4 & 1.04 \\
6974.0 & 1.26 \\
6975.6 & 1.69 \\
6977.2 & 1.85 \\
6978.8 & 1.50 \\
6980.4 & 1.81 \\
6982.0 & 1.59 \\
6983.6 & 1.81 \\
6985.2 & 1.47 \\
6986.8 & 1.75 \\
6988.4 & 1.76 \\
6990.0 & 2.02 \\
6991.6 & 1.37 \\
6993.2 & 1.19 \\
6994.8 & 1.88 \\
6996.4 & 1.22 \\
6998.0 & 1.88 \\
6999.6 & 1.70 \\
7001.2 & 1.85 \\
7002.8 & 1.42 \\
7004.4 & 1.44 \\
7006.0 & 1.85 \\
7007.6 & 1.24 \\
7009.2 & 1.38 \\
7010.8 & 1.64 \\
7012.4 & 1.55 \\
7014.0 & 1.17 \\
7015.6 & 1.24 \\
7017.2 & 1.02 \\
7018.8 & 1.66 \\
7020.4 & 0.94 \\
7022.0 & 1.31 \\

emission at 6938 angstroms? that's H-alpha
